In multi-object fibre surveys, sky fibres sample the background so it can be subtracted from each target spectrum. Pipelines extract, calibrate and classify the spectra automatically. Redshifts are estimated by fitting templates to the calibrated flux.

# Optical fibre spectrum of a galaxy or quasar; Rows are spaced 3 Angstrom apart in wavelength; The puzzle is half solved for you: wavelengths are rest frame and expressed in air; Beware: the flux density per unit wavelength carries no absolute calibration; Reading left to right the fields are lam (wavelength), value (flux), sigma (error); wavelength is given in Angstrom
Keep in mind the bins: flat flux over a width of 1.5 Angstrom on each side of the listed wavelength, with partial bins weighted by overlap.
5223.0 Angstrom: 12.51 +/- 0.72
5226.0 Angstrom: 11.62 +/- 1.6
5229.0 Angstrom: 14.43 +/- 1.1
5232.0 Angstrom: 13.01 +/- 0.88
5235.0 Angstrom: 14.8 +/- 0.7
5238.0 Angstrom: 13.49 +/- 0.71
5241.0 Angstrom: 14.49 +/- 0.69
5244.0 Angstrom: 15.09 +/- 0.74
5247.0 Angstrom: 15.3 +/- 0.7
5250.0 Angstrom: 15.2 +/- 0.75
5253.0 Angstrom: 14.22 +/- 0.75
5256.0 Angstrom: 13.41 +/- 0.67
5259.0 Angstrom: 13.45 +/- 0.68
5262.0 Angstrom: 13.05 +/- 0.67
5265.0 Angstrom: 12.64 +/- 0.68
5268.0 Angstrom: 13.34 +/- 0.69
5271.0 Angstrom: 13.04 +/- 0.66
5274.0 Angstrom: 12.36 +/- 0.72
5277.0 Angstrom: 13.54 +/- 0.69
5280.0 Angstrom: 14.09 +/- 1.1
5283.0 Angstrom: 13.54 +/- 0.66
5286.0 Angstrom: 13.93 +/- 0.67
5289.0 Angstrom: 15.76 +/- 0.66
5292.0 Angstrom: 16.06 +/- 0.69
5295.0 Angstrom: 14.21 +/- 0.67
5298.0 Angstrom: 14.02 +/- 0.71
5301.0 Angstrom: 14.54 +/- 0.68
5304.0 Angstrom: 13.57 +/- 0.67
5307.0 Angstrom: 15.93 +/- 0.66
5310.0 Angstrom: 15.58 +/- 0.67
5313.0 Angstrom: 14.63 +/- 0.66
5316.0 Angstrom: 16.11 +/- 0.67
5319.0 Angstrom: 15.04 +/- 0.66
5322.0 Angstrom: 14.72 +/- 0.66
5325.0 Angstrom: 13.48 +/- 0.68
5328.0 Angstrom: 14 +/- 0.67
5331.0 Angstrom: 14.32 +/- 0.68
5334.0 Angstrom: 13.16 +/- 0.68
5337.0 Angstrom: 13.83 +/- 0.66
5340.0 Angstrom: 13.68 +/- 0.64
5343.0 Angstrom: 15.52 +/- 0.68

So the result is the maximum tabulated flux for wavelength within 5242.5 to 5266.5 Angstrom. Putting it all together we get 15.3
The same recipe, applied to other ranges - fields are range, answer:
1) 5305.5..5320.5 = 16.11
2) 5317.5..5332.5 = 15.04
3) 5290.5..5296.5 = 16.06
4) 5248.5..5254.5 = 15.2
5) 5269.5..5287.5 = 14.09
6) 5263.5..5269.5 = 13.34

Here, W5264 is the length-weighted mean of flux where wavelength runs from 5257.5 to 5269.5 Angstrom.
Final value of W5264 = 13.1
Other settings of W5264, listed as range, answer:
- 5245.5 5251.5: 15.2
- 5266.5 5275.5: 12.9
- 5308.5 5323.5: 15.2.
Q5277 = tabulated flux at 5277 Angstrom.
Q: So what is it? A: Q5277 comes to 13.54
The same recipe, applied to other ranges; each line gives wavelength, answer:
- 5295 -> 14.21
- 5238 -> 13.49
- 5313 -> 14.63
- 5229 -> 14.43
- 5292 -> 16.06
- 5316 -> 16.11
